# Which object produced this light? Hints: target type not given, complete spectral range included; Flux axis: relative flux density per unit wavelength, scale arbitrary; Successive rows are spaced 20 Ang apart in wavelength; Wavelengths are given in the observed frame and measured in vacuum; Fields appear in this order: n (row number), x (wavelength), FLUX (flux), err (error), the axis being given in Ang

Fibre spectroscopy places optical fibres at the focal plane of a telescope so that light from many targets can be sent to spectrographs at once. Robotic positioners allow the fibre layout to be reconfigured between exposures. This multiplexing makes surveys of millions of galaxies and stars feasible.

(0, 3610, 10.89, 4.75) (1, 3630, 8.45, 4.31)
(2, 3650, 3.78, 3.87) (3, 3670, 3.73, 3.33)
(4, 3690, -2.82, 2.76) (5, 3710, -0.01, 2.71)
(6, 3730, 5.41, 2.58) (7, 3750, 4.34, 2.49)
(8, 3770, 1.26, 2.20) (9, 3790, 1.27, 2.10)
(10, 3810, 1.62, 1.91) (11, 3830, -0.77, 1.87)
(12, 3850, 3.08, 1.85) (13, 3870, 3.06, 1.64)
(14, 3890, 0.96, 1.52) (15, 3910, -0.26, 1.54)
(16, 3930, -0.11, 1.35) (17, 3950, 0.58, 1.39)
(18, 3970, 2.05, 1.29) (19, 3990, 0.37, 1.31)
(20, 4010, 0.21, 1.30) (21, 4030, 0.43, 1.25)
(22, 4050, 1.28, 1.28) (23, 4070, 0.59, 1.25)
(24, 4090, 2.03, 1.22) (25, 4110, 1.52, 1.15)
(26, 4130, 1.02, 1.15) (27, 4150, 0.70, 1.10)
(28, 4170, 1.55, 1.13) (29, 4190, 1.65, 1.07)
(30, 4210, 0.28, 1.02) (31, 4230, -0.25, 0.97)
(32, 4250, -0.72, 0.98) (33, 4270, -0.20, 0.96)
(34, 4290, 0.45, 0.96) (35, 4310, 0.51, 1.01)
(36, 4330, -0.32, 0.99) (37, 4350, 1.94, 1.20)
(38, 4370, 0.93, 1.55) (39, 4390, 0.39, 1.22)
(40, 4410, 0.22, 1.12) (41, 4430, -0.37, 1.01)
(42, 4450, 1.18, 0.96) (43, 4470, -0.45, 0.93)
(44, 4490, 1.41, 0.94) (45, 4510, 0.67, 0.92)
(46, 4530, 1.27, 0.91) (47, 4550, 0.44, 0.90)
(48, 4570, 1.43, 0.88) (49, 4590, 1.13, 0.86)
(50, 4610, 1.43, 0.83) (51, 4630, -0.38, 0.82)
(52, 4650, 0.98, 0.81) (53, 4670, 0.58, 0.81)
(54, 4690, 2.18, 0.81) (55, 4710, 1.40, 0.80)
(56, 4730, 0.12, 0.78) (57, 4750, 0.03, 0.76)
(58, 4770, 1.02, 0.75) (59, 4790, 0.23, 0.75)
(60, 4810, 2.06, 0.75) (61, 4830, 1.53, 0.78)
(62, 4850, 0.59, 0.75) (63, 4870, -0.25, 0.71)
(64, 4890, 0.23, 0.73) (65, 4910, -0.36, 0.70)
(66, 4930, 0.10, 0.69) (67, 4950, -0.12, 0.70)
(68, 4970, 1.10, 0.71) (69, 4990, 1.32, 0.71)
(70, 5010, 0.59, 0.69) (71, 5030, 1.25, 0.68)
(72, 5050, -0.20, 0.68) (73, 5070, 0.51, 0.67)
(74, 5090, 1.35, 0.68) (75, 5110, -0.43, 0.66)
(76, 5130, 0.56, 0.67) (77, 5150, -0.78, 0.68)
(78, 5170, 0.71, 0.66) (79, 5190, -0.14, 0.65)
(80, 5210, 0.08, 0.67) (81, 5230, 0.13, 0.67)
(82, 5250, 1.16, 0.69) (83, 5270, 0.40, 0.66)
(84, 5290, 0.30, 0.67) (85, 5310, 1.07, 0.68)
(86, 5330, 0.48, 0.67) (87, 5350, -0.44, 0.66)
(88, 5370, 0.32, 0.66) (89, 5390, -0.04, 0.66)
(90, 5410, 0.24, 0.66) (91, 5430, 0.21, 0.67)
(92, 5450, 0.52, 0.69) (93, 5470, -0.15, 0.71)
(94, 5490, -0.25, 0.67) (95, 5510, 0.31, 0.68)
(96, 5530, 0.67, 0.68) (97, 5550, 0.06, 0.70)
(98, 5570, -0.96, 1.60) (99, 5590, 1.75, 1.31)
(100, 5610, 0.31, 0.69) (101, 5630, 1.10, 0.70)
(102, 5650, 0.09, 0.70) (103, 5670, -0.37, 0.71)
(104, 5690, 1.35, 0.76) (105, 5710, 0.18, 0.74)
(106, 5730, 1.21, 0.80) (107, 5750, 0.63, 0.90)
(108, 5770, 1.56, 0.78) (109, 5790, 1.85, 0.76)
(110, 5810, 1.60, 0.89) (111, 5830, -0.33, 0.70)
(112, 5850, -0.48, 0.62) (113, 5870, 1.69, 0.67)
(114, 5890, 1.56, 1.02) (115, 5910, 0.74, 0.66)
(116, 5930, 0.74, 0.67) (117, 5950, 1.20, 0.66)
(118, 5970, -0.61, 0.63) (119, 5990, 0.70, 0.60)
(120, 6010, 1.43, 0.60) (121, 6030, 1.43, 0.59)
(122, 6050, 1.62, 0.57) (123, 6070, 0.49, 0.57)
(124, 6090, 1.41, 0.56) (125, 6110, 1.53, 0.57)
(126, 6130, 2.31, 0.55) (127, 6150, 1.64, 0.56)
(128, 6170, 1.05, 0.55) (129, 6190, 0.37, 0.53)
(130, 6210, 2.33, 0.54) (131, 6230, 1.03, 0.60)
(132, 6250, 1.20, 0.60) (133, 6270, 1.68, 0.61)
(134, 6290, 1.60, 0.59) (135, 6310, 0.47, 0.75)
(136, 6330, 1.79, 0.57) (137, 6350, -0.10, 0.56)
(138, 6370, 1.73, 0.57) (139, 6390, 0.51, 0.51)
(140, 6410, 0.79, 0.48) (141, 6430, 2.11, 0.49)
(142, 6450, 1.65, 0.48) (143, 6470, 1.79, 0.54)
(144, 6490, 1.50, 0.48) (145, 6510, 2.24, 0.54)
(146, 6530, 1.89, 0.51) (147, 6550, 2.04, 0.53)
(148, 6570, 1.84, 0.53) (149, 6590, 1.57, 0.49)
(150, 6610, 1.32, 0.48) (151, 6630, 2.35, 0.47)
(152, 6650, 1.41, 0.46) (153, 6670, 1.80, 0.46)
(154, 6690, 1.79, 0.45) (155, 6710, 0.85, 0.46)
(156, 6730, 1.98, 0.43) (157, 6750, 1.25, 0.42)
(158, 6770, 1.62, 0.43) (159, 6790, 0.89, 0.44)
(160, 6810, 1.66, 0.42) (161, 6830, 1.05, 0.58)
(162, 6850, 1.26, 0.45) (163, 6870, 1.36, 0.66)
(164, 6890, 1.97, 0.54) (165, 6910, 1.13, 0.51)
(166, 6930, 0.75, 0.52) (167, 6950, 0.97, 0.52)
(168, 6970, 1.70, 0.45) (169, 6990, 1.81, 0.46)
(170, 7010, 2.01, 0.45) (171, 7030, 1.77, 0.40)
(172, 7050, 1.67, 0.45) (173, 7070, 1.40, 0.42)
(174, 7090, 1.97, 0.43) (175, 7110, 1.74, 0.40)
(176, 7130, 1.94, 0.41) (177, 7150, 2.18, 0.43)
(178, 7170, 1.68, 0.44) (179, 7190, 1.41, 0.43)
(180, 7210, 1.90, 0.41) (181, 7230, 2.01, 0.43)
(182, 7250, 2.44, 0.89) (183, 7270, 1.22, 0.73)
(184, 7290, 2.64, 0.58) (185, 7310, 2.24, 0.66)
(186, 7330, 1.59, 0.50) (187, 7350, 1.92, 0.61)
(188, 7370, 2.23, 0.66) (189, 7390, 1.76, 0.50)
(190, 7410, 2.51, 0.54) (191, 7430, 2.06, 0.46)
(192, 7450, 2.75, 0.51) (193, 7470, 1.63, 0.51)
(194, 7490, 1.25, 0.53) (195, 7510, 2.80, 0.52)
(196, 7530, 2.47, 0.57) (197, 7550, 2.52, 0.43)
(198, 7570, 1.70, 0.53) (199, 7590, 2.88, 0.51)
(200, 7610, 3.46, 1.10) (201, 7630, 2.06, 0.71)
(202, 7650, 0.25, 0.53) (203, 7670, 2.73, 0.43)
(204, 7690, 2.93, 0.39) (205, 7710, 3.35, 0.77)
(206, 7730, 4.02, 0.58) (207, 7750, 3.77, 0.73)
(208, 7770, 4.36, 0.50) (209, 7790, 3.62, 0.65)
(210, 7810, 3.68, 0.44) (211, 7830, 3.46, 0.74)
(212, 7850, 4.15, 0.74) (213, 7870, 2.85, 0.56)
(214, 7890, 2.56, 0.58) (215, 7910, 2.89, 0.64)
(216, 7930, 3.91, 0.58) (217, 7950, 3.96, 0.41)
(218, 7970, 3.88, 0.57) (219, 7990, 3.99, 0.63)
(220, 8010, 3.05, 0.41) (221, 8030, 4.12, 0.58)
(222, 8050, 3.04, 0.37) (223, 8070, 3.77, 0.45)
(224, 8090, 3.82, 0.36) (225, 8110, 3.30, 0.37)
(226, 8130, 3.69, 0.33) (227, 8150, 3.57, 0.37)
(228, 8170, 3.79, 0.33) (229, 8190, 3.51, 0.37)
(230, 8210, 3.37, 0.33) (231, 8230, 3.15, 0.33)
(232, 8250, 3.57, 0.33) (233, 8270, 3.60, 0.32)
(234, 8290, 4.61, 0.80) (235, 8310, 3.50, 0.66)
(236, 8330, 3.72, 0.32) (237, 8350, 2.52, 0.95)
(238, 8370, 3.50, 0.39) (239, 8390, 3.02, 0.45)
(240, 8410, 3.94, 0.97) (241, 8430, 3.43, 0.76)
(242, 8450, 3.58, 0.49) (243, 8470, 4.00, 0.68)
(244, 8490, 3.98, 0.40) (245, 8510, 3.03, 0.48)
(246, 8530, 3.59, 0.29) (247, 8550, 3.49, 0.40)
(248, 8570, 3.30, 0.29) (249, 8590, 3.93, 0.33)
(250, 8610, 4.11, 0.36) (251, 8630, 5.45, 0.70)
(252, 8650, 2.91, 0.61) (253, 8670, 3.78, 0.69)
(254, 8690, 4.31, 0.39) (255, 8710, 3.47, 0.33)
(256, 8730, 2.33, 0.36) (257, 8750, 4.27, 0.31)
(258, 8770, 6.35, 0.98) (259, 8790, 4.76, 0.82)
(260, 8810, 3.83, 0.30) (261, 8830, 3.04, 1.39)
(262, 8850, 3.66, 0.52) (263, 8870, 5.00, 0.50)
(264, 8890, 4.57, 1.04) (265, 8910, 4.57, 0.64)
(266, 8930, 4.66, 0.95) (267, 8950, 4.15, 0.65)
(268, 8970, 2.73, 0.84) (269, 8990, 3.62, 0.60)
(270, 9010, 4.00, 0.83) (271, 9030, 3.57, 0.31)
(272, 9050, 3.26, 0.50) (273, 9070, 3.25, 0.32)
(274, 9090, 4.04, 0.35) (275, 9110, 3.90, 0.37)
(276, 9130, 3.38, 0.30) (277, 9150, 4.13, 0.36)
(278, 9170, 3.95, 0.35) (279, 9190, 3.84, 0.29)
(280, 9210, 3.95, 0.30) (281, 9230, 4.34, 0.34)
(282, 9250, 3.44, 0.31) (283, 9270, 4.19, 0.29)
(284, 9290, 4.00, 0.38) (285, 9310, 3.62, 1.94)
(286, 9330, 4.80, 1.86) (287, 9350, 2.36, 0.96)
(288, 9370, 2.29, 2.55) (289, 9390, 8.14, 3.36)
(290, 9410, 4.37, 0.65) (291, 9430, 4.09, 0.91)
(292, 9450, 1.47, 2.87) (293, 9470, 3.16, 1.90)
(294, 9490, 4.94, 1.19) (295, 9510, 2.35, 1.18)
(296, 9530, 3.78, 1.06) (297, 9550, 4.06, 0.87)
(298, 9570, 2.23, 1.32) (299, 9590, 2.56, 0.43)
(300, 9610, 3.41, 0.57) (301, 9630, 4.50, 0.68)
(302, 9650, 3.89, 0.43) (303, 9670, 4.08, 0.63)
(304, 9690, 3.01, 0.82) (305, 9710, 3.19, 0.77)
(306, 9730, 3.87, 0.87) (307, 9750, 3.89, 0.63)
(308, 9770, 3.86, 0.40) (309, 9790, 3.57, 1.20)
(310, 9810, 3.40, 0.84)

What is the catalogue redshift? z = 0.925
